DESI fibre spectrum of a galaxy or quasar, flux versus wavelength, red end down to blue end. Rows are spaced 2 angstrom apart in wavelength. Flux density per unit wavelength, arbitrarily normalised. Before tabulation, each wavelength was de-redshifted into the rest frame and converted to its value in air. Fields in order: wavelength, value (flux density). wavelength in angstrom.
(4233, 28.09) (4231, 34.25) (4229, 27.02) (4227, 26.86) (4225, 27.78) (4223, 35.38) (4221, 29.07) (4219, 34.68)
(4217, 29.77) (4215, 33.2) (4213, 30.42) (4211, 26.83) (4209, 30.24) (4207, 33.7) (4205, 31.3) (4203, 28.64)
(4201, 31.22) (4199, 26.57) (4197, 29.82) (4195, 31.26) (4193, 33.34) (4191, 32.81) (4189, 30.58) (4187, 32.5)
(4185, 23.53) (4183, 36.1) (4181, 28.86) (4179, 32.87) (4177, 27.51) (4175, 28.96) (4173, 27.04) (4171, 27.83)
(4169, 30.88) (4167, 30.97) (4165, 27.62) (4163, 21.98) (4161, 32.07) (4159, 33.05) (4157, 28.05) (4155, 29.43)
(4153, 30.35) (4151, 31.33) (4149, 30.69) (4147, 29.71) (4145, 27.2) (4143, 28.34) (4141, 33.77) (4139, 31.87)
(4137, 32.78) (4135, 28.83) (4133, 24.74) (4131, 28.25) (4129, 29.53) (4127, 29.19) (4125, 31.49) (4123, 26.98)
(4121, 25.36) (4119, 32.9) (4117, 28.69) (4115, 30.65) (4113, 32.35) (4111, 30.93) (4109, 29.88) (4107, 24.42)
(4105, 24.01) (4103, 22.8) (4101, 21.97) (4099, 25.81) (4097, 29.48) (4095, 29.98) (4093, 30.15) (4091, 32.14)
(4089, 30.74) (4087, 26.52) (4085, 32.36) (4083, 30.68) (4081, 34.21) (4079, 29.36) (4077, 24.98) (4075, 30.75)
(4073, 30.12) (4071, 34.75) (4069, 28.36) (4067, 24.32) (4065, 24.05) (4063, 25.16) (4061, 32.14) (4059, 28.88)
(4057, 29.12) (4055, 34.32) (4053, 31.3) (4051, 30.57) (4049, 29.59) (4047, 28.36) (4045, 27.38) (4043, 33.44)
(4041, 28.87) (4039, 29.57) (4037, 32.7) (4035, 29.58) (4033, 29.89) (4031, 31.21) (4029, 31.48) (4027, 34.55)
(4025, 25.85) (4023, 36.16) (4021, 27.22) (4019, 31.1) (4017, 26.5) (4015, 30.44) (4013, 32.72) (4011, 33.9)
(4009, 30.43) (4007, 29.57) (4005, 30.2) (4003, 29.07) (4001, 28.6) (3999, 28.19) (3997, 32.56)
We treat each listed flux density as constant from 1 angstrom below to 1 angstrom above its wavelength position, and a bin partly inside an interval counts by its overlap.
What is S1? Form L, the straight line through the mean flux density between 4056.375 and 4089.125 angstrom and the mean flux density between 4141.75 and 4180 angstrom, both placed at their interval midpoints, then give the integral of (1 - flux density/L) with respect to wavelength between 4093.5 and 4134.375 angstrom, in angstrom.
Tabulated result 1.70 angstrom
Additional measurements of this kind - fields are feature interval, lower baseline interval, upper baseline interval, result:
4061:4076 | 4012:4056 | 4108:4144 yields 0.90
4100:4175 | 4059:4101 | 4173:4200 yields 2.18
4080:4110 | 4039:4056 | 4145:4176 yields 1.60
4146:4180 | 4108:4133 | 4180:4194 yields 1.21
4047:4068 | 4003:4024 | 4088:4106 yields 0.08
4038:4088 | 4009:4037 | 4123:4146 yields 1.35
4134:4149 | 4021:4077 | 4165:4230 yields -0.14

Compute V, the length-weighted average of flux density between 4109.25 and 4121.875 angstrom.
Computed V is 30.2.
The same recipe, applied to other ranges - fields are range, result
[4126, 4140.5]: 29.5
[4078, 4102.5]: 29.3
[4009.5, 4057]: 30.7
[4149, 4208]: 30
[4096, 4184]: 29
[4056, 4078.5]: 28.4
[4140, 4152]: 30.2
